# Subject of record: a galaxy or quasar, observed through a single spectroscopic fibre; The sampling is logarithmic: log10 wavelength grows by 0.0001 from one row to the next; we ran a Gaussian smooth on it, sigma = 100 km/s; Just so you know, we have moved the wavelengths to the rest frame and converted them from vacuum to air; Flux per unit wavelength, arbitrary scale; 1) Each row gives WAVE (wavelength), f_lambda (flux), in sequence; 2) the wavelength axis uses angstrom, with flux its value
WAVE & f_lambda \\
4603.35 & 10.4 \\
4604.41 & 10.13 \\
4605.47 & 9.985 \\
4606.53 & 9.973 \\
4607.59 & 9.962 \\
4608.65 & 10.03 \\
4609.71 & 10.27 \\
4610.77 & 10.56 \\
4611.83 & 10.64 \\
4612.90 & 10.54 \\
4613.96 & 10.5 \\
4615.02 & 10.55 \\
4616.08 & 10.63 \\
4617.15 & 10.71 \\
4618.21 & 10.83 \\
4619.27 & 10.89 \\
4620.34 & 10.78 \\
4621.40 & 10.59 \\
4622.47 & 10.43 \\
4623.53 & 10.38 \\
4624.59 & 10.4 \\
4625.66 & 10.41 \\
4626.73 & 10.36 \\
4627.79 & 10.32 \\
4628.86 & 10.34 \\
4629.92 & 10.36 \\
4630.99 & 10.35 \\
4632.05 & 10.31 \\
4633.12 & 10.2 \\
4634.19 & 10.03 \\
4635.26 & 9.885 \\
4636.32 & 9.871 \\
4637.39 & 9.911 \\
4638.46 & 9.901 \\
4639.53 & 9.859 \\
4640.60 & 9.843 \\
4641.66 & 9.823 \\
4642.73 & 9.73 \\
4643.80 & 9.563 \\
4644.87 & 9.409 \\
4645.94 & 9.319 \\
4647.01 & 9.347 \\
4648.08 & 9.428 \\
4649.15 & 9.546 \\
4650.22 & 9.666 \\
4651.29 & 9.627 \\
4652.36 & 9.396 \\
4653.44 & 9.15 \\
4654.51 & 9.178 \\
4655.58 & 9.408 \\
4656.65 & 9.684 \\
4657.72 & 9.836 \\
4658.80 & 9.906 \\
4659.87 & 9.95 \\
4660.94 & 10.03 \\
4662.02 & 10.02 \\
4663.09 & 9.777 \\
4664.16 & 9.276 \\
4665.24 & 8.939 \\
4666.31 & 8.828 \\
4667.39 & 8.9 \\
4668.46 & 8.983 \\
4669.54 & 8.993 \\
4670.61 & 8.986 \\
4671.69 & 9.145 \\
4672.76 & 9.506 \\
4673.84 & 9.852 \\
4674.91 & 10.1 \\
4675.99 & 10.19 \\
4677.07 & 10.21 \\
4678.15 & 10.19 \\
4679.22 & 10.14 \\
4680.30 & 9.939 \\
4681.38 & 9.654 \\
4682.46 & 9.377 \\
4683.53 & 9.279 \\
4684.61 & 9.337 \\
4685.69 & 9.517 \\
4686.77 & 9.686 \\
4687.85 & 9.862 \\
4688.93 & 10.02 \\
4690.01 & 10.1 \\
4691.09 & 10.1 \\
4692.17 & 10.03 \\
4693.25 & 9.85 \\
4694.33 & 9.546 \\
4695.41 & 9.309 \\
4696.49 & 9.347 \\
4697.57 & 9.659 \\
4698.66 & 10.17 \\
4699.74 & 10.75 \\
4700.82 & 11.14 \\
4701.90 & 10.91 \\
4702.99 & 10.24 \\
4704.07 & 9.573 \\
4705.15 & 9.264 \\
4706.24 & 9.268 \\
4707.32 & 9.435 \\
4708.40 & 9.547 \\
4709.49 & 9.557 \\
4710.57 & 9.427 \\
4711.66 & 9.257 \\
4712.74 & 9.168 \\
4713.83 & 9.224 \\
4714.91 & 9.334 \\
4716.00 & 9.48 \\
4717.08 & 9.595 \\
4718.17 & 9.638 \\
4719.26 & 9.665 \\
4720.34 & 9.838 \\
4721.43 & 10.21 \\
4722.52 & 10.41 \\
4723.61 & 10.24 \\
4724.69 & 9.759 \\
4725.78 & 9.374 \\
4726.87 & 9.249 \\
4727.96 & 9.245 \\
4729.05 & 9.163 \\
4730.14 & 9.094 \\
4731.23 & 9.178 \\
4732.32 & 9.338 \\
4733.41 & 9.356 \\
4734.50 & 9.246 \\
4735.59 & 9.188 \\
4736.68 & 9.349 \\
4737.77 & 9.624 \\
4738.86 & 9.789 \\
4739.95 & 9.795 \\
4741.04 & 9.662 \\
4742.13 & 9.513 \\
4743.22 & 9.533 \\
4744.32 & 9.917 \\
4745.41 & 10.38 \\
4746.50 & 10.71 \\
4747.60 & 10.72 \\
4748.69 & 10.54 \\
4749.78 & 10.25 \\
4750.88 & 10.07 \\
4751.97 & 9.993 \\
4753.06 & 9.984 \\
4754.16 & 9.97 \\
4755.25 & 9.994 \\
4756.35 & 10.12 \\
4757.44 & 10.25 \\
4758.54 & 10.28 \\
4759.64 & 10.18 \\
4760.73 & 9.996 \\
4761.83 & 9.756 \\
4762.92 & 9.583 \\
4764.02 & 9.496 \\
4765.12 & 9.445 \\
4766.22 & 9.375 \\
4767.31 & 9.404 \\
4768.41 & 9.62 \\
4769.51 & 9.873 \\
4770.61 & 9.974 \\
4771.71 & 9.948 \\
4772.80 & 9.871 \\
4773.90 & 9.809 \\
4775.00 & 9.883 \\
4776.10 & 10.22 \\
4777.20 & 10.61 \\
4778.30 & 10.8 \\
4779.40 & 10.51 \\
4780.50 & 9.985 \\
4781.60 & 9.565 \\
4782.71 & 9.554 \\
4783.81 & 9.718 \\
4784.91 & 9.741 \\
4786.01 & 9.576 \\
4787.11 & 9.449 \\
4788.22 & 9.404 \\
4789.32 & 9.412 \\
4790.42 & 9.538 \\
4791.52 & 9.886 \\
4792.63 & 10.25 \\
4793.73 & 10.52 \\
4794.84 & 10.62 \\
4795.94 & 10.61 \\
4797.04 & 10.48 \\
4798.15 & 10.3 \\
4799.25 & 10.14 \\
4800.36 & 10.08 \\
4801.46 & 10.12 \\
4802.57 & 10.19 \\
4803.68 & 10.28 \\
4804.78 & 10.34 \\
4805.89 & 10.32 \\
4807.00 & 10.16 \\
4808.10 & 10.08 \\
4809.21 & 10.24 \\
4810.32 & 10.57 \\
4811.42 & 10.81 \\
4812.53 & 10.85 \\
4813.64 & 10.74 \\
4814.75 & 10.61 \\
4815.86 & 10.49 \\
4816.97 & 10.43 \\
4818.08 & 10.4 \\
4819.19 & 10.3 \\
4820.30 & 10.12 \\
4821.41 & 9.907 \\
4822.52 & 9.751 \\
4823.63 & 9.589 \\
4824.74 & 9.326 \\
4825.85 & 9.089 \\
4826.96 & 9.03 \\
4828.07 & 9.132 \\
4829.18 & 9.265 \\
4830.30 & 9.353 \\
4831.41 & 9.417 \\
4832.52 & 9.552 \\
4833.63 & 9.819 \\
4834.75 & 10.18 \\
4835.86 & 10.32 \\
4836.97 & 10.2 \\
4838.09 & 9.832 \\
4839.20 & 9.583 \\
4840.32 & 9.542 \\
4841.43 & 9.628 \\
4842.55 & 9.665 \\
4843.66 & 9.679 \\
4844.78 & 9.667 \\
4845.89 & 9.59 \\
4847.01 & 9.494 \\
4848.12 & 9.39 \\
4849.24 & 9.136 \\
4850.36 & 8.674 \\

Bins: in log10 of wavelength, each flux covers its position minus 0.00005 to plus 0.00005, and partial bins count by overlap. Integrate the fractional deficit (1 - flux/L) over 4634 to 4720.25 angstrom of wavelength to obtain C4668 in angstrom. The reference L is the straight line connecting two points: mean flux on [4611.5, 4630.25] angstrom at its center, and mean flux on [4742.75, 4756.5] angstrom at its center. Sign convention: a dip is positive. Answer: 5.97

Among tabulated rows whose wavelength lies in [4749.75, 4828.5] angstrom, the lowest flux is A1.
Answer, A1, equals 9.03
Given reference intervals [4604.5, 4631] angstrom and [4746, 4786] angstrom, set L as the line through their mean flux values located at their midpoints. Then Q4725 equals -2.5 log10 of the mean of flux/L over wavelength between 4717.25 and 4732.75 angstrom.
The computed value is 0.06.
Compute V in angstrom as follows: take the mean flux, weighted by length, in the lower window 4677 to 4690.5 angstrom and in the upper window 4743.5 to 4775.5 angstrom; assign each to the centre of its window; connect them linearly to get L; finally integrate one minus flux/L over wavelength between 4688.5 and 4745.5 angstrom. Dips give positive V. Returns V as 1.1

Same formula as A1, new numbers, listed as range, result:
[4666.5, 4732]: 8.9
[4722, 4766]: 9.094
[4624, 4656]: 9.15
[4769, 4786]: 9.554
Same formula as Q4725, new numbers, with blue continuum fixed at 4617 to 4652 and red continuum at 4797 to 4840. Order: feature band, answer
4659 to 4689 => 0.051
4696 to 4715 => 0.033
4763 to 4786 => 0.019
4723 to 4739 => 0.071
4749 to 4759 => -0.008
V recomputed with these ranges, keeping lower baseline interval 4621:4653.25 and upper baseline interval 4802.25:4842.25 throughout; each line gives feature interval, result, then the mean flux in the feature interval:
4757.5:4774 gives 0.3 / 9.79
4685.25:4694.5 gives 0.1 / 9.87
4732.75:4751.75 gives 0.2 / 9.86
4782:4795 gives 0.3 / 9.77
